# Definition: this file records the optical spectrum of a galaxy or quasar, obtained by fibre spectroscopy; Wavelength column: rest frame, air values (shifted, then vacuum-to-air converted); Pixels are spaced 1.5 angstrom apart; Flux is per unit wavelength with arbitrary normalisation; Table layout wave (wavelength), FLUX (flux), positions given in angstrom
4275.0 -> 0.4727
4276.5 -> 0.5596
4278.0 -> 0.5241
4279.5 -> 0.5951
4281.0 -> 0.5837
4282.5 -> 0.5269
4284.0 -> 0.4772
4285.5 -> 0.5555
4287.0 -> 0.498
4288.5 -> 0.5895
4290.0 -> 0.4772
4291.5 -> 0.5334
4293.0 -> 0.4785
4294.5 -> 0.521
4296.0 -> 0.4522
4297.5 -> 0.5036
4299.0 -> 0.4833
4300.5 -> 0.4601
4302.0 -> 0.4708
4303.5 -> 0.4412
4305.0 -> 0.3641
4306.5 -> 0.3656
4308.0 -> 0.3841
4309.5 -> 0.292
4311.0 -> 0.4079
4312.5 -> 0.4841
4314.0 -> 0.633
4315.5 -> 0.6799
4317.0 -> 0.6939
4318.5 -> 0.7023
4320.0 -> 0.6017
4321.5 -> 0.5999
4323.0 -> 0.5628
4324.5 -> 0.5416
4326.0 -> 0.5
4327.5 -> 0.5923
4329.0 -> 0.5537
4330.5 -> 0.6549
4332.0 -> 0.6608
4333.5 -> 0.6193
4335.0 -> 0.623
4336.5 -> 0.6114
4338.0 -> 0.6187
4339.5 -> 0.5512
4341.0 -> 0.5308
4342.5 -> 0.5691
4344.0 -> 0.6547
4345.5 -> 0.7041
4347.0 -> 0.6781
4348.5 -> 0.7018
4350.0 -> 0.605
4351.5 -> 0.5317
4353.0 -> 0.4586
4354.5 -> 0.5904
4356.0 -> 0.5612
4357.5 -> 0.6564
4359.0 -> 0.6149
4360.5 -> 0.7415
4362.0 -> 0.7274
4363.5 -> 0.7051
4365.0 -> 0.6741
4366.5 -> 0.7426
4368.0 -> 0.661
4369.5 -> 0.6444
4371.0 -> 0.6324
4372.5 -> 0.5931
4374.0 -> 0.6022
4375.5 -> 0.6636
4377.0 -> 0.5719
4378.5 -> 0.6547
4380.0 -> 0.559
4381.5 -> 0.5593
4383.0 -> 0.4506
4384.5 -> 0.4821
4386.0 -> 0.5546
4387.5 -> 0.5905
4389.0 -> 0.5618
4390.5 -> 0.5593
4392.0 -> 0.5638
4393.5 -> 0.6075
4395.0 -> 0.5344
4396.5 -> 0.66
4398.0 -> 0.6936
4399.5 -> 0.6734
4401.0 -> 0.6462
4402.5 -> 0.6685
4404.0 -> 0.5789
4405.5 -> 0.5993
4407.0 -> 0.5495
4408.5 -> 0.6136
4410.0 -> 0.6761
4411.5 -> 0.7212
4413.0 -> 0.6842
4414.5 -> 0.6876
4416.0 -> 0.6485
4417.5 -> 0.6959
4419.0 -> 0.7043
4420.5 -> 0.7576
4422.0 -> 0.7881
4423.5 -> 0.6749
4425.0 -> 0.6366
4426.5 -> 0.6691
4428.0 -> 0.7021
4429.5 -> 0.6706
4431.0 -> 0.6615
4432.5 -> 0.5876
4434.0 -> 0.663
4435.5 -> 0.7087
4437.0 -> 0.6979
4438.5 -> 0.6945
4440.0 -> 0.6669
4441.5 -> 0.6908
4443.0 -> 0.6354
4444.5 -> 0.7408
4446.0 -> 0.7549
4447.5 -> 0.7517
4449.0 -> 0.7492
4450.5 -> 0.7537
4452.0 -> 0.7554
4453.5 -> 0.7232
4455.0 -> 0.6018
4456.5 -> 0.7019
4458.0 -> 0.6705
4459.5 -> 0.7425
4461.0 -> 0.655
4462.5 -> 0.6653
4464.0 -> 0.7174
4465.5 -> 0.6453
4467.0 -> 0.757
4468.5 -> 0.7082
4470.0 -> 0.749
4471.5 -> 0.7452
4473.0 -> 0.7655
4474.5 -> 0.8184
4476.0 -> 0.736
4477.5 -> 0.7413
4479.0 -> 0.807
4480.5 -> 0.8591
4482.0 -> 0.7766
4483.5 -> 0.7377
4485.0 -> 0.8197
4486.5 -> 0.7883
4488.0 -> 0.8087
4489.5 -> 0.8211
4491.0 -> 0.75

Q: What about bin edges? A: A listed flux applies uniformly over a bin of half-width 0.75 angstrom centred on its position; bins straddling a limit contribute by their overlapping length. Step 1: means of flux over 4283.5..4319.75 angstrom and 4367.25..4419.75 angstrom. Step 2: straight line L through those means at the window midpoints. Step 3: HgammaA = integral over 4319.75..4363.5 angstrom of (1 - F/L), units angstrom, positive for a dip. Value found -4.7 angstrom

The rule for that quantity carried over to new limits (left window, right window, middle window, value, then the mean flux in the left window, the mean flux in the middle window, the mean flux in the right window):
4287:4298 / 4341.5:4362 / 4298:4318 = 2.30 angstrom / 0.507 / 0.477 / 0.623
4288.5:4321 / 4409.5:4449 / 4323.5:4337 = -1.38 angstrom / 0.5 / 0.594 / 0.692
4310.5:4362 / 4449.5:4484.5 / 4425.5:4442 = 0.64 angstrom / 0.605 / 0.673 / 0.733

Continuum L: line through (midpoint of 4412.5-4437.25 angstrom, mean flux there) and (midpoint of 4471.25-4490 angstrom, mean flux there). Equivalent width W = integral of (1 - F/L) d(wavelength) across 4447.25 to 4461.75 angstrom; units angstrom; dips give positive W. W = 0.6 angstrom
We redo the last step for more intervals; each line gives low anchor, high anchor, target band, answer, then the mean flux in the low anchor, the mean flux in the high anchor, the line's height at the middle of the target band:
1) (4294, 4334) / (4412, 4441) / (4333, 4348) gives -1.4 angstrom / 0.526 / 0.685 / 0.564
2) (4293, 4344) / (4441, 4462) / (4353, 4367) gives -1.5 angstrom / 0.538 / 0.709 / 0.591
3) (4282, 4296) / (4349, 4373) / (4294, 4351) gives 1.8 angstrom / 0.514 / 0.635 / 0.57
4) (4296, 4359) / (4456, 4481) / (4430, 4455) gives 0.1 angstrom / 0.558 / 0.733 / 0.701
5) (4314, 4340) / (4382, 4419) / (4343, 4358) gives 0.0 angstrom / 0.611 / 0.614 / 0.612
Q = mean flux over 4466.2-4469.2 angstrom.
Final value 0.732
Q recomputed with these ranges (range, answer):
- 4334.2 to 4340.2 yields 0.602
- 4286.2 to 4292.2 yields 0.525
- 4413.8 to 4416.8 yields 0.668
